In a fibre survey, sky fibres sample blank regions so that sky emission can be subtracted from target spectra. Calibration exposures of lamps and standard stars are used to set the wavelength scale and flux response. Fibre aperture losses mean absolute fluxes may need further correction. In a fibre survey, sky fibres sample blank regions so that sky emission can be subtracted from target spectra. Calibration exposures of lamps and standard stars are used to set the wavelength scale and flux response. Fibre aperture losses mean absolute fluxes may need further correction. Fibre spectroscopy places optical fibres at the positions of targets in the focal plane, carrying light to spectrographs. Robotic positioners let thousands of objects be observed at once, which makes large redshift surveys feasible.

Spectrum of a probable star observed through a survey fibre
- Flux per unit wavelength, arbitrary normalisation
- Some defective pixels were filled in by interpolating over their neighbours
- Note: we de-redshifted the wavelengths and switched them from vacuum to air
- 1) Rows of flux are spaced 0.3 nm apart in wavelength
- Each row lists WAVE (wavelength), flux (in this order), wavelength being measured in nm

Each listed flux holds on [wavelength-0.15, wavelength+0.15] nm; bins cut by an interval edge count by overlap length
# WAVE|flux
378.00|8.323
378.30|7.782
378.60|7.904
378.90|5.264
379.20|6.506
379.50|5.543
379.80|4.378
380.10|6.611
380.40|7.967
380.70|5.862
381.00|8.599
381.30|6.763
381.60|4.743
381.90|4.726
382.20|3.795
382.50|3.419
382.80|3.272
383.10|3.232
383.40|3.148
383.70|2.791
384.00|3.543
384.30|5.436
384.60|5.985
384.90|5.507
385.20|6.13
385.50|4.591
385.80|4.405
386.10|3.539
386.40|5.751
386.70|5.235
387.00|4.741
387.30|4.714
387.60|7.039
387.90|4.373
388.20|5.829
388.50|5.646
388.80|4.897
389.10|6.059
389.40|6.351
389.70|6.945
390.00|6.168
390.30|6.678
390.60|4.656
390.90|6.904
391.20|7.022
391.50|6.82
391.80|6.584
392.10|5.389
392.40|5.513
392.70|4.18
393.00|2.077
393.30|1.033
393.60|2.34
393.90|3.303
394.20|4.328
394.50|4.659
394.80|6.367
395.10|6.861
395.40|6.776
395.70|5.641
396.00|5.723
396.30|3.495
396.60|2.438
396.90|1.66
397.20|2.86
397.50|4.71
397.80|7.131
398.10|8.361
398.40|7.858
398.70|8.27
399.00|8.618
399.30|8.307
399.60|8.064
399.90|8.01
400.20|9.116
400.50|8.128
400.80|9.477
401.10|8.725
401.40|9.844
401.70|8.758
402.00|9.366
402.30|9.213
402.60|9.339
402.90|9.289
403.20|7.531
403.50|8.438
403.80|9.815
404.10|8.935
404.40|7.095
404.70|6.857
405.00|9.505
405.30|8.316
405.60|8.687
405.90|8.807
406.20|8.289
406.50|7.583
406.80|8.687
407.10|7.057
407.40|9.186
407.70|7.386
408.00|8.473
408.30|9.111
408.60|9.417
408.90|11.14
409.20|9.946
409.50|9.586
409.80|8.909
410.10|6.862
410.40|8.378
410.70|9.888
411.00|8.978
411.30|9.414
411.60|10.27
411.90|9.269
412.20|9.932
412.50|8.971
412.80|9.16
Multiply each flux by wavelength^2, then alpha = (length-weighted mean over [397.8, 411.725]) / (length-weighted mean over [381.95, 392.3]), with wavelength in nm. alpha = 1.83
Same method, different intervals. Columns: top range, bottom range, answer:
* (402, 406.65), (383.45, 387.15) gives 1.97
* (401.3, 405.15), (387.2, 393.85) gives 1.76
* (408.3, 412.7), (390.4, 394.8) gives 2.17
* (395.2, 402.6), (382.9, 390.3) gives 1.49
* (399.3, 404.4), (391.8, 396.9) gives 2.09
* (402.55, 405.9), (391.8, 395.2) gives 2.11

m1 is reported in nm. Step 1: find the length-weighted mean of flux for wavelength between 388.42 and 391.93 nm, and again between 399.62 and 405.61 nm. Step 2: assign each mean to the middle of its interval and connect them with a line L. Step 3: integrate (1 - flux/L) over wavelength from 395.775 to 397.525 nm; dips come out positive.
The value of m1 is 0.94 nm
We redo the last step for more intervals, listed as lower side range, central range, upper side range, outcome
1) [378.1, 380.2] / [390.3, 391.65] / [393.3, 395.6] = -0.35 nm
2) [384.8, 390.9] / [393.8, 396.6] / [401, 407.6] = 0.71 nm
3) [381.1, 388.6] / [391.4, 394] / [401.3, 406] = 0.92 nm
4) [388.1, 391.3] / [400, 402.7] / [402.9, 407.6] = -0.45 nm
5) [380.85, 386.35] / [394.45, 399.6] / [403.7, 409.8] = 0.79 nm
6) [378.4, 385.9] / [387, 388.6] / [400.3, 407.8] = 0.17 nm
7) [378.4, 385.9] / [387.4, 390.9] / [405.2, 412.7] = 0.16 nm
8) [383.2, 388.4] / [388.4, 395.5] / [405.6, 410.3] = 0.68 nm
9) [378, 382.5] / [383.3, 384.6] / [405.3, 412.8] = 0.50 nm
